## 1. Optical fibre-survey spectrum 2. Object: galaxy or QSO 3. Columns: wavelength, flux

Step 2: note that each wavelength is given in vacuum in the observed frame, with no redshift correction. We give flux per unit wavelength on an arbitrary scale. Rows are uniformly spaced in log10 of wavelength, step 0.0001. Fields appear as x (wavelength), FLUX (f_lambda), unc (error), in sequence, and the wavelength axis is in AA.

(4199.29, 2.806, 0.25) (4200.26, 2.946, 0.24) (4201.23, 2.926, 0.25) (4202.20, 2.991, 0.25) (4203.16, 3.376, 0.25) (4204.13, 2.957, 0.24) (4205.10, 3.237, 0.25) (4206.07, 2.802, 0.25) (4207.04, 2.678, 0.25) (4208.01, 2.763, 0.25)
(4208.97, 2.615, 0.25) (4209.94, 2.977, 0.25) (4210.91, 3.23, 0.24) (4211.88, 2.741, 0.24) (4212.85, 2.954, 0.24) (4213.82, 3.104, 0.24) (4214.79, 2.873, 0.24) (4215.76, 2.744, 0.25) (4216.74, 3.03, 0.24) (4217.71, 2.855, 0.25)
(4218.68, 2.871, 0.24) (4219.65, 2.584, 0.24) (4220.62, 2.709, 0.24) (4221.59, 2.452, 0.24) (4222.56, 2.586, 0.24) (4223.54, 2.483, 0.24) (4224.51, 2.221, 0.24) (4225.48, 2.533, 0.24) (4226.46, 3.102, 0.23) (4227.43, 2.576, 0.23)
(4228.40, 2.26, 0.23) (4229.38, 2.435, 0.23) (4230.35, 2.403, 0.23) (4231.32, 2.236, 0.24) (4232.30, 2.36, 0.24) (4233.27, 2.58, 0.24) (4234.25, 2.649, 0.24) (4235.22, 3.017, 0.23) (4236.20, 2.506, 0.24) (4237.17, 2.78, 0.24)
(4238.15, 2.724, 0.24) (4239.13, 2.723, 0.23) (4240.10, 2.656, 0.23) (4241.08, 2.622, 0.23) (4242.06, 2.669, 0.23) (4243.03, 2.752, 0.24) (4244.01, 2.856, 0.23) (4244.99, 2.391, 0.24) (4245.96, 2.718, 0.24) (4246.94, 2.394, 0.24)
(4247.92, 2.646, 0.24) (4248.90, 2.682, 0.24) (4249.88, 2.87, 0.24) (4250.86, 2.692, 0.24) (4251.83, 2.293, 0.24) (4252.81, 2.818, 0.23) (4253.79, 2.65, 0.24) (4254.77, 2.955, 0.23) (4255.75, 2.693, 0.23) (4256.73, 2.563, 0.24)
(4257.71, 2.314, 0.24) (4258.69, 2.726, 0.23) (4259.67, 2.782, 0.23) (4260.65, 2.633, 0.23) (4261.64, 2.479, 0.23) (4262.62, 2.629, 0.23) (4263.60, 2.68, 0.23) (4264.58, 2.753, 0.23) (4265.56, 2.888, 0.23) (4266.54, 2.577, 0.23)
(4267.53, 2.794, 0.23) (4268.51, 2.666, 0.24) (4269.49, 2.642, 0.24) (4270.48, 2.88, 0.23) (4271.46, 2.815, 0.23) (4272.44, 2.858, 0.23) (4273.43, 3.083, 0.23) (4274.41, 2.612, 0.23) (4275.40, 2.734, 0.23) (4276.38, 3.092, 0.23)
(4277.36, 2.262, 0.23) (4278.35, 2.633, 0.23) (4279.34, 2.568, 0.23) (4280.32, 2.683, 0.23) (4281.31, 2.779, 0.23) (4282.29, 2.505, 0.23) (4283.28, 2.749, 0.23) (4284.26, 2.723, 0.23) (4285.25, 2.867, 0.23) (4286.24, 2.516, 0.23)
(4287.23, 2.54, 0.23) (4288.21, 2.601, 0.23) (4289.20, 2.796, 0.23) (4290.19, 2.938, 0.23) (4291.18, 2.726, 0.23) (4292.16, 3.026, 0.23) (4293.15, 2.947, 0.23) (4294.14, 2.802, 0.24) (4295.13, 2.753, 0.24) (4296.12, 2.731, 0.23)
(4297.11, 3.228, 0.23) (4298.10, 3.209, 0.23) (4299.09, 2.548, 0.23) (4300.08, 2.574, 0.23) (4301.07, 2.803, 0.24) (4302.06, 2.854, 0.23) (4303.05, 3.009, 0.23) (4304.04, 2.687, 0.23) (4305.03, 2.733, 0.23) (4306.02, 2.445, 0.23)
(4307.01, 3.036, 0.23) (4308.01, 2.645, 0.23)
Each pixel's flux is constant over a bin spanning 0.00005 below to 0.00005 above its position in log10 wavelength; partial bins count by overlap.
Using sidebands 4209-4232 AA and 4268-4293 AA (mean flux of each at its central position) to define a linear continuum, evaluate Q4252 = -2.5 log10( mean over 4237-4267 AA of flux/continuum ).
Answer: 0.02 mag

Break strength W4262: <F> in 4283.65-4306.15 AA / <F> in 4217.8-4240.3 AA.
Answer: 1.08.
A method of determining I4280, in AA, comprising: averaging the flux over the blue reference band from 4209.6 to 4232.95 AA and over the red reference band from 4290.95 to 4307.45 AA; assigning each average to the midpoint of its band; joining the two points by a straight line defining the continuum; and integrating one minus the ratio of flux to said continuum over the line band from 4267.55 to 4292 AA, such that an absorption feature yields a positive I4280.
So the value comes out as 0.6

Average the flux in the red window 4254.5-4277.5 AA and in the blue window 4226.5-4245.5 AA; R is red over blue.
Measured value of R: 1.04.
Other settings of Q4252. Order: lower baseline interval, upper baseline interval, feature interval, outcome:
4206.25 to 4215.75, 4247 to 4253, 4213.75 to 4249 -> 0.046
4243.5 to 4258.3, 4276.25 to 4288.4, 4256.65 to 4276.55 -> -0.033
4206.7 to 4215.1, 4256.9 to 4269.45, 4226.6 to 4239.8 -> 0.087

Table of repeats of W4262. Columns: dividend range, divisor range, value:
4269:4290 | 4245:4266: 1.02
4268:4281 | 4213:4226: 1.01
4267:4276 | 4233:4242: 1.04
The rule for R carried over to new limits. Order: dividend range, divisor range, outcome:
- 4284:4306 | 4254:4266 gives 1.05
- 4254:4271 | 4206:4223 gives 0.96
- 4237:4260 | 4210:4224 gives 0.95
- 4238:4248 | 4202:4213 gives 0.90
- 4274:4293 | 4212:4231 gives 1.01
